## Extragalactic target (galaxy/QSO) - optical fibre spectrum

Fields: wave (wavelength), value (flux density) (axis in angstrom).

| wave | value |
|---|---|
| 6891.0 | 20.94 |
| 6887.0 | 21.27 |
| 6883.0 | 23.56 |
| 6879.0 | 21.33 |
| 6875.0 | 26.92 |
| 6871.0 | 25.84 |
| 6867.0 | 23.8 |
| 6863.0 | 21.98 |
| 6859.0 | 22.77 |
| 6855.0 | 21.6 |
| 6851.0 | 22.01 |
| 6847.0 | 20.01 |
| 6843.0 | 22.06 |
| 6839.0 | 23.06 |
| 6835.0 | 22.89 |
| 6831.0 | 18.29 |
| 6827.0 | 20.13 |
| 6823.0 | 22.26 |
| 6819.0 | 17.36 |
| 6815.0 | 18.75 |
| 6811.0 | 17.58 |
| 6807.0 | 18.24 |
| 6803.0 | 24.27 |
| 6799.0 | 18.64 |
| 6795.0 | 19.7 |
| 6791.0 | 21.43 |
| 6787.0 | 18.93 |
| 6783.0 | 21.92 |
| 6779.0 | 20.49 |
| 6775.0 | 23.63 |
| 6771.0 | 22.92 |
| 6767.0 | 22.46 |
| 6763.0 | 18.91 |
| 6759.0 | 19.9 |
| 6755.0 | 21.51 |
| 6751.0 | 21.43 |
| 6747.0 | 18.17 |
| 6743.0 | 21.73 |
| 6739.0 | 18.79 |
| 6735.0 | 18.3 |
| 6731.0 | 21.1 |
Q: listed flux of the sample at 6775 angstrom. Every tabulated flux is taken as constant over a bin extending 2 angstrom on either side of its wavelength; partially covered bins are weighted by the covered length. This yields 23.63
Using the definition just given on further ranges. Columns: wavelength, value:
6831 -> 18.29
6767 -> 22.46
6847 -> 20.01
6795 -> 19.7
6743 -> 21.73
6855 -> 21.6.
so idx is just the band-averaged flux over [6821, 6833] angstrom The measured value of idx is 20.2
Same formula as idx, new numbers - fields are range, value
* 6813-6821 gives 18.1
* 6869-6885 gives 24.4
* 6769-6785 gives 22.2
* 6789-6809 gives 20.5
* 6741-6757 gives 20.7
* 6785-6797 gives 20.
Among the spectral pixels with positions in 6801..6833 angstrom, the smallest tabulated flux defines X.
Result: 17.36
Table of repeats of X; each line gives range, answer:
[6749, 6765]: 18.91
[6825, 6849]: 18.29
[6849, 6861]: 21.6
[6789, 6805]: 18.64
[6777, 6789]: 18.93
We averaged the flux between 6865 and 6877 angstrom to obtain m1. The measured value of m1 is 25.5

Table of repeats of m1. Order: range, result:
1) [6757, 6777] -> 21.6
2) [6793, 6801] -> 19.2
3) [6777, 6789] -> 20.4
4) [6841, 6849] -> 21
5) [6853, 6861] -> 22.2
